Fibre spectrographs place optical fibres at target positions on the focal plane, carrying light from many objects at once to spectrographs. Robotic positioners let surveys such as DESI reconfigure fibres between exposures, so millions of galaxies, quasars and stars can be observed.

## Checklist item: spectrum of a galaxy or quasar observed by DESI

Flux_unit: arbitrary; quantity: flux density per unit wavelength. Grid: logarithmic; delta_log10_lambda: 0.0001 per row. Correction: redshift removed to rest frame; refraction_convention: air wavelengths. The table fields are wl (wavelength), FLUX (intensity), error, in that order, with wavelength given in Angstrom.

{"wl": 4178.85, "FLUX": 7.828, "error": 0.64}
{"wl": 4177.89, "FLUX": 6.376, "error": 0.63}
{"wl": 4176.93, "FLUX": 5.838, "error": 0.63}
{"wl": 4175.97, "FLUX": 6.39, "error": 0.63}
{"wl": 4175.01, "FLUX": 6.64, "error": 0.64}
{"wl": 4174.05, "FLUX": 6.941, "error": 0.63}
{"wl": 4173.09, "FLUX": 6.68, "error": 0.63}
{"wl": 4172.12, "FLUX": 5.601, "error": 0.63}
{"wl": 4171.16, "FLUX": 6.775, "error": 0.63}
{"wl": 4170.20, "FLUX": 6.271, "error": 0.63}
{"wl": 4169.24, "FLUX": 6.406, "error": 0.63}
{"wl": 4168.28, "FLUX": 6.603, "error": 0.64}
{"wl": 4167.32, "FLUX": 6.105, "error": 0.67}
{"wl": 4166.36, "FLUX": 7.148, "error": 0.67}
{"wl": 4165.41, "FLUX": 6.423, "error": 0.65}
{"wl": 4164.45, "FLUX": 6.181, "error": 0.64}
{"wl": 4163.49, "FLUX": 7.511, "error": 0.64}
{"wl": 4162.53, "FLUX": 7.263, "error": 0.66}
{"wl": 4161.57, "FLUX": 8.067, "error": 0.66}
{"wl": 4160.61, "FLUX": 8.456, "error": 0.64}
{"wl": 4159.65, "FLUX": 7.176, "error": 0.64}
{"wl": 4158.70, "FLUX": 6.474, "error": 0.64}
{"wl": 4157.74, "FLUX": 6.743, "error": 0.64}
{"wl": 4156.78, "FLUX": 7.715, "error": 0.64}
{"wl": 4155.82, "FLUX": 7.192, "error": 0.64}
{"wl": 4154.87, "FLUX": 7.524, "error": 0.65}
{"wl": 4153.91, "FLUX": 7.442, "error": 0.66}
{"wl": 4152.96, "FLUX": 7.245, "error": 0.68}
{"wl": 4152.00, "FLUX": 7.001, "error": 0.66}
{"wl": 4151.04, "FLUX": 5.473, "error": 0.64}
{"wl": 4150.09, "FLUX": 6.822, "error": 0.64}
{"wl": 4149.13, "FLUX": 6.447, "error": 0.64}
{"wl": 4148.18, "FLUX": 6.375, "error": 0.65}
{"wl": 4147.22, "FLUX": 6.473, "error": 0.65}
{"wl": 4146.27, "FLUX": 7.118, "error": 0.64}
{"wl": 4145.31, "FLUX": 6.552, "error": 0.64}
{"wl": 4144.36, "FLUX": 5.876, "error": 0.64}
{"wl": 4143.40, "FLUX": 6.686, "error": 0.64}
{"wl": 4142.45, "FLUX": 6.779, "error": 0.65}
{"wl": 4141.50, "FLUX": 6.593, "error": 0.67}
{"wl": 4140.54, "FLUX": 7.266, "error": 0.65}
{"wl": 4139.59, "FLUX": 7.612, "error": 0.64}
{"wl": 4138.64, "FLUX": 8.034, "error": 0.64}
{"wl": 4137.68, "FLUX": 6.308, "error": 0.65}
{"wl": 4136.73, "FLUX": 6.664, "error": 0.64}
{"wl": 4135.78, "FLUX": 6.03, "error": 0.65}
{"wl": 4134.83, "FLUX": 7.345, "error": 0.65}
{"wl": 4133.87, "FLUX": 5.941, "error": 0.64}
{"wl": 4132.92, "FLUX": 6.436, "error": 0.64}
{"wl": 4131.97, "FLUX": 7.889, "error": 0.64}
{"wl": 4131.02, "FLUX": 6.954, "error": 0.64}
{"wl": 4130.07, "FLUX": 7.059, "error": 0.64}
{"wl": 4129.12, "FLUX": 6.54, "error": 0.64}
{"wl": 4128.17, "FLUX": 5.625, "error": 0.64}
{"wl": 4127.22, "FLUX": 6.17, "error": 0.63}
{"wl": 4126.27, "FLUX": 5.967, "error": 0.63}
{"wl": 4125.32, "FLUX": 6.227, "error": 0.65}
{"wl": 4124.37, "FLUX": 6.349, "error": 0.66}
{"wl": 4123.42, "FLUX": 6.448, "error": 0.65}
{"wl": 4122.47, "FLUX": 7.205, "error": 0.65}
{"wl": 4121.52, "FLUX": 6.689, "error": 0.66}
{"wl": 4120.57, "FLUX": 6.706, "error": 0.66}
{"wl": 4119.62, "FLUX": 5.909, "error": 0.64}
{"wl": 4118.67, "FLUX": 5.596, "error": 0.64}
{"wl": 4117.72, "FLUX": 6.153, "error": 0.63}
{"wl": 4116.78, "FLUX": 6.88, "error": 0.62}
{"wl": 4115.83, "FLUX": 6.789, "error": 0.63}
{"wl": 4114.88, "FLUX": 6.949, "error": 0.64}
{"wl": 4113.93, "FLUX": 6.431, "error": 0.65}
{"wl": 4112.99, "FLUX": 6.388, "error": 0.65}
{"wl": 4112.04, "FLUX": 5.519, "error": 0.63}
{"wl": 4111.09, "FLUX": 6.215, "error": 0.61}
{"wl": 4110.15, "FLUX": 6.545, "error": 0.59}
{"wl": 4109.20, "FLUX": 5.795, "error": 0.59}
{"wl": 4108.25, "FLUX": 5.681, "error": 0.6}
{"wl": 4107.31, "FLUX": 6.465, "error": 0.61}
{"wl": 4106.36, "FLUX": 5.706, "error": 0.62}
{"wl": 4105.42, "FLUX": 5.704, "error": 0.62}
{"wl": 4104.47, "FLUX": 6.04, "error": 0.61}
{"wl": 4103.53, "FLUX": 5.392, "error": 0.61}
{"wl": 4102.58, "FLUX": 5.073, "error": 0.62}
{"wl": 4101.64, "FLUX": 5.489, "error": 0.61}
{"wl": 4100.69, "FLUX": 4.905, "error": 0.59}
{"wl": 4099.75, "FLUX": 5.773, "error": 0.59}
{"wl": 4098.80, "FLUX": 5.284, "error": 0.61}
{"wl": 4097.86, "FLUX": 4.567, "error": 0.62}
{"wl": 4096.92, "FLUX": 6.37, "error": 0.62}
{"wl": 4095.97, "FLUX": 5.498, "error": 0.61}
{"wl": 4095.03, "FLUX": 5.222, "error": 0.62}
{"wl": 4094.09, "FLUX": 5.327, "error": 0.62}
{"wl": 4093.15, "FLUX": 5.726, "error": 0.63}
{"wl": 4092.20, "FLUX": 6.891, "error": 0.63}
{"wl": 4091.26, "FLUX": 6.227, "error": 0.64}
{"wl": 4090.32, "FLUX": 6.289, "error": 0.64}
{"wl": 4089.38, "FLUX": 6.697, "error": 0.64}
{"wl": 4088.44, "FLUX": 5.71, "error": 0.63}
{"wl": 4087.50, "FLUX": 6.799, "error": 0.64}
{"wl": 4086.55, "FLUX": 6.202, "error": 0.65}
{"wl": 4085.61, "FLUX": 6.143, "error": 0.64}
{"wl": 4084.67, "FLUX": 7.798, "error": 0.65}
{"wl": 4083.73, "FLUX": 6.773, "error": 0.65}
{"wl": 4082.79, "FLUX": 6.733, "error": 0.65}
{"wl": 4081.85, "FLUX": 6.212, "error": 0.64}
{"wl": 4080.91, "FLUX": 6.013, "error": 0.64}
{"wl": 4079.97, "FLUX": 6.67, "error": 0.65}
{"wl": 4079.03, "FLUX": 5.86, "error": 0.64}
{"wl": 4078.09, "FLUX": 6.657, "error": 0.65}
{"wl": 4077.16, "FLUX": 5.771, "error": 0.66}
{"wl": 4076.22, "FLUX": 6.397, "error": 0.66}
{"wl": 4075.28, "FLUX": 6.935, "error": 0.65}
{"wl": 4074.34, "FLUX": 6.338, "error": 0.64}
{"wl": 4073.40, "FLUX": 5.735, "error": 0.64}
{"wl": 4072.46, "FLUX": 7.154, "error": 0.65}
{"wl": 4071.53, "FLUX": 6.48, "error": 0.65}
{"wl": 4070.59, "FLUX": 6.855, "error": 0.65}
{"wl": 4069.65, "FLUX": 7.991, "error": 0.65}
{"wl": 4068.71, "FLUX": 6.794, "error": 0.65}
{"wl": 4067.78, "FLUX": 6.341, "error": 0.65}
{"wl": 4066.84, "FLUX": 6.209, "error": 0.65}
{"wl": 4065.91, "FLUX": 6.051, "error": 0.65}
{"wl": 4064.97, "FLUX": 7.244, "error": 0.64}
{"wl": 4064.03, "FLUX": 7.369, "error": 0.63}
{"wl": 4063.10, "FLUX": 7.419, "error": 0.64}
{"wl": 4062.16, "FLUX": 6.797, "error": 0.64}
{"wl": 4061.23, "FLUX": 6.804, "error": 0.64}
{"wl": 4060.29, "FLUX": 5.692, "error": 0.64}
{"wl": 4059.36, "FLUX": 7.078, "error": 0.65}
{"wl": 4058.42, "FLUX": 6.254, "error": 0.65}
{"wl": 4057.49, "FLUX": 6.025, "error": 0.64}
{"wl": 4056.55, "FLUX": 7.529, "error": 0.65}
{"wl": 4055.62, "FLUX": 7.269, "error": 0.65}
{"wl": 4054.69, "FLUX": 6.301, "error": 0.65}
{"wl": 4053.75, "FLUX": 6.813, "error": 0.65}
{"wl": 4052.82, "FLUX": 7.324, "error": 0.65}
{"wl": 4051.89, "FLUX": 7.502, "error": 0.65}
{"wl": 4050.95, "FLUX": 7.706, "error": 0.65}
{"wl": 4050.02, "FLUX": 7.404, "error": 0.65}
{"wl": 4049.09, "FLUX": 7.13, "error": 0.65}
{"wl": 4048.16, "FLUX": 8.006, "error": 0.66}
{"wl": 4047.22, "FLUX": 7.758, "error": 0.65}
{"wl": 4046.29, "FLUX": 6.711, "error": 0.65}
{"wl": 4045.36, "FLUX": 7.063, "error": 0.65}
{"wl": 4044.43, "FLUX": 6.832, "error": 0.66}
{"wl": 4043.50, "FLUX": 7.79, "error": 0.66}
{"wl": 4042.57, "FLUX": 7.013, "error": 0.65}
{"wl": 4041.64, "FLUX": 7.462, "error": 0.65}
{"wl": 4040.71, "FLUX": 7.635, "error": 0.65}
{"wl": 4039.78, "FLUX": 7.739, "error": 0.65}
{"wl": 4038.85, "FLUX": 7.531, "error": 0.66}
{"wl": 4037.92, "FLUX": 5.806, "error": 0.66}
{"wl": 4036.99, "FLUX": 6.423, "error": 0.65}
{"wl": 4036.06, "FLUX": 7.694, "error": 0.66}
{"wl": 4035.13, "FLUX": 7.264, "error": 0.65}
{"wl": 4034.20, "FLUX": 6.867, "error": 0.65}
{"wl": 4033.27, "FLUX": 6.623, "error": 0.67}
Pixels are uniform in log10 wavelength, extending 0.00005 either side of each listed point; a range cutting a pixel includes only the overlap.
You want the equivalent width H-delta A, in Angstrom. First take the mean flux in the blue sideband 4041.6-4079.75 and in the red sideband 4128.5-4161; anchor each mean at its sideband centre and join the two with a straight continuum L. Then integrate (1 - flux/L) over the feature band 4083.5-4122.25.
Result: 4.6 Angstrom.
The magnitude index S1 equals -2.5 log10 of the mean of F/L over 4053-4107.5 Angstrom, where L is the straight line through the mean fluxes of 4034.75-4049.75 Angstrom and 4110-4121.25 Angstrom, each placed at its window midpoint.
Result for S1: 0.08 mag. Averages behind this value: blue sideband 7.24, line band 6.31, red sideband 6.34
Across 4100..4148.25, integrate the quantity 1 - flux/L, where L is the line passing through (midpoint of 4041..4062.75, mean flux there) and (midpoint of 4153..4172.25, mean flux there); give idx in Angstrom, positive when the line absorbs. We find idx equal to 4.34 Angstrom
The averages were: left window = 7.06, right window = 6.99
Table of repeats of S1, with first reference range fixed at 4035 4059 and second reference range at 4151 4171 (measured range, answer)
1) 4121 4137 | 0.08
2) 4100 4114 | 0.21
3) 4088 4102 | 0.23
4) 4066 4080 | 0.09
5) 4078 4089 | 0.10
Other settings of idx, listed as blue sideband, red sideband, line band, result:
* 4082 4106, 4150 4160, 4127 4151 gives 0.1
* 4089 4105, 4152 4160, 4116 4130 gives 0.0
